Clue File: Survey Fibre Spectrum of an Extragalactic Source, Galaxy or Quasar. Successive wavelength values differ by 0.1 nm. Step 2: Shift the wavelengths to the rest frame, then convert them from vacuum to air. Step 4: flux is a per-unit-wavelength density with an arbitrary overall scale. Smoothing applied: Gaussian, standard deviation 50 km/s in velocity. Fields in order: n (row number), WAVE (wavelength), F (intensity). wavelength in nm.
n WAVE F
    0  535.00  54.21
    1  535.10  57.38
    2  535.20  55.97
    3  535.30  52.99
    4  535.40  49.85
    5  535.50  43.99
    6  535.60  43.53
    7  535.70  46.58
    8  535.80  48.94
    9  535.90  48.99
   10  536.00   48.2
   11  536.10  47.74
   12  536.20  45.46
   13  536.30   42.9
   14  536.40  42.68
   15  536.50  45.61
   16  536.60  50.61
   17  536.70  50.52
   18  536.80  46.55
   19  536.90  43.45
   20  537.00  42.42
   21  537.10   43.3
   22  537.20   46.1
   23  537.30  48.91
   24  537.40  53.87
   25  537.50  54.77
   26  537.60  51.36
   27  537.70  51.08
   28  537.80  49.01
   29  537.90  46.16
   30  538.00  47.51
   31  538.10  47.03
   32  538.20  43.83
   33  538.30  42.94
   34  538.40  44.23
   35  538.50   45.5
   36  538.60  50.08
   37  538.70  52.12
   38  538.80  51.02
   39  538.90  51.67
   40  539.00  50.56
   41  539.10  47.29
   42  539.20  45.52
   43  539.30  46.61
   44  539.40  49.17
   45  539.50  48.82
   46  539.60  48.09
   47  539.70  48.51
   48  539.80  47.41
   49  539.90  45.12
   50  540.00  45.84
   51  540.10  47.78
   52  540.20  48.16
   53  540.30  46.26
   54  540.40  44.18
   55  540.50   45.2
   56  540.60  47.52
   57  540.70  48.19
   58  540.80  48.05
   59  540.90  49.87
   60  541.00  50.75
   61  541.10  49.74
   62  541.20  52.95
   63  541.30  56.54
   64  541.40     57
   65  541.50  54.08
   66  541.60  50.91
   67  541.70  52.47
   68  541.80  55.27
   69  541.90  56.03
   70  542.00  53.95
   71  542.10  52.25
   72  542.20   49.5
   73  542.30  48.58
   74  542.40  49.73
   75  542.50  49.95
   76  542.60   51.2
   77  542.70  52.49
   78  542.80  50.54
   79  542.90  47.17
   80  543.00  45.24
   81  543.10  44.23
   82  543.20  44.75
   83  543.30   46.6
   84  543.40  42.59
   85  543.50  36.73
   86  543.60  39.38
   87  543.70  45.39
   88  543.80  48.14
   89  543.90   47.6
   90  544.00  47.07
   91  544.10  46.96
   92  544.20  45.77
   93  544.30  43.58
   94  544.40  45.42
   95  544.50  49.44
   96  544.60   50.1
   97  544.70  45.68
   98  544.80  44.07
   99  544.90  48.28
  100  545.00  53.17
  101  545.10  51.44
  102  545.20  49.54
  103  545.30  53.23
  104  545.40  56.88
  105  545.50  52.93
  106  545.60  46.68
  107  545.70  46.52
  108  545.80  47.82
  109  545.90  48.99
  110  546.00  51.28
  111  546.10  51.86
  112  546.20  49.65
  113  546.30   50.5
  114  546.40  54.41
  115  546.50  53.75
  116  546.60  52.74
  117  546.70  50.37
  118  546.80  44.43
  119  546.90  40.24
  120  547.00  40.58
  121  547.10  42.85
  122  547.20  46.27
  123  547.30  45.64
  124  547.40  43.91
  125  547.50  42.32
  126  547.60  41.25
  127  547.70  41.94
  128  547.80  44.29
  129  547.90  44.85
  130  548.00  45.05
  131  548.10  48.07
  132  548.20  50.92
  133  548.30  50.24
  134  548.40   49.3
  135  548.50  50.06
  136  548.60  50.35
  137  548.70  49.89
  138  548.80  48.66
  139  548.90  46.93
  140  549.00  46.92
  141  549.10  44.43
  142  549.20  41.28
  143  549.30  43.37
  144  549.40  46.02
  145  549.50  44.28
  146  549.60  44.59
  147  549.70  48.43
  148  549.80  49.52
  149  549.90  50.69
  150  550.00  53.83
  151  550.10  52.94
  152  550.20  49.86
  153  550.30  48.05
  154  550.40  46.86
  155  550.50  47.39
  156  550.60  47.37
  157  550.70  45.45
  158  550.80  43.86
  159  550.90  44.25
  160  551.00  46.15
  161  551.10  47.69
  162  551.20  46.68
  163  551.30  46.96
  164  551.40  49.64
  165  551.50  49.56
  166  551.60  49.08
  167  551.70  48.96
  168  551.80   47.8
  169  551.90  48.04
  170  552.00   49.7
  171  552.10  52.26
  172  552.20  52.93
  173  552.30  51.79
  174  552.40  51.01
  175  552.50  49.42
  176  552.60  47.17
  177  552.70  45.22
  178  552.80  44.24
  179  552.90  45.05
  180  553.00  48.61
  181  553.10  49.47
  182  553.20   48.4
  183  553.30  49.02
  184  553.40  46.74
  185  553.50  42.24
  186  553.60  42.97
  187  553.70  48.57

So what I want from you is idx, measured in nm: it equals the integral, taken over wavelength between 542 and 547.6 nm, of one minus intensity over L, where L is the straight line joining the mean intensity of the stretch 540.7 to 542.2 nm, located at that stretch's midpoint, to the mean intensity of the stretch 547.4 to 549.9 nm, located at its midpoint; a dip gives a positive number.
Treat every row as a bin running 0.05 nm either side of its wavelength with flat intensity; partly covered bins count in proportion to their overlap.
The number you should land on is 0.22 nm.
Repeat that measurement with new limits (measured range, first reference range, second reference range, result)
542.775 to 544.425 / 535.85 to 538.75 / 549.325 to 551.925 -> 0.09 nm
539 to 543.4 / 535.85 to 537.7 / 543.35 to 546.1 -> -0.15 nm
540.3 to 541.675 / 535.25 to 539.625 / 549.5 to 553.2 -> -0.07 nm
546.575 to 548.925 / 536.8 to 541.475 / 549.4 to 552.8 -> 0.10 nm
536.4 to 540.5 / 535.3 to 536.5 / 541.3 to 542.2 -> 0.17 nm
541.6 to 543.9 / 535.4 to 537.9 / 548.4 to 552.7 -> -0.03 nm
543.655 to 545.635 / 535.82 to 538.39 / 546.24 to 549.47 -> -0.08 nm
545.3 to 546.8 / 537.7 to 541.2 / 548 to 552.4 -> -0.09 nm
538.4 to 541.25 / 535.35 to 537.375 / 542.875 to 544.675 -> -0.14 nm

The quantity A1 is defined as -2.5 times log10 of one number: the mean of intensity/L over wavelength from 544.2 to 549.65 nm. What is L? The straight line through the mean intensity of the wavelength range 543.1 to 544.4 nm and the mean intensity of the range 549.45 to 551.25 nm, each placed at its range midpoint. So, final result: -0.03 mag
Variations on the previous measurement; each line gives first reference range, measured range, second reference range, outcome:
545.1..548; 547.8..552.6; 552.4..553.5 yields -0.01 mag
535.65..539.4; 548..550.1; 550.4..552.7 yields 0.00 mag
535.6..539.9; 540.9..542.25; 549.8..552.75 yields -0.11 mag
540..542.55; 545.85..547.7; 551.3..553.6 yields 0.05 mag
